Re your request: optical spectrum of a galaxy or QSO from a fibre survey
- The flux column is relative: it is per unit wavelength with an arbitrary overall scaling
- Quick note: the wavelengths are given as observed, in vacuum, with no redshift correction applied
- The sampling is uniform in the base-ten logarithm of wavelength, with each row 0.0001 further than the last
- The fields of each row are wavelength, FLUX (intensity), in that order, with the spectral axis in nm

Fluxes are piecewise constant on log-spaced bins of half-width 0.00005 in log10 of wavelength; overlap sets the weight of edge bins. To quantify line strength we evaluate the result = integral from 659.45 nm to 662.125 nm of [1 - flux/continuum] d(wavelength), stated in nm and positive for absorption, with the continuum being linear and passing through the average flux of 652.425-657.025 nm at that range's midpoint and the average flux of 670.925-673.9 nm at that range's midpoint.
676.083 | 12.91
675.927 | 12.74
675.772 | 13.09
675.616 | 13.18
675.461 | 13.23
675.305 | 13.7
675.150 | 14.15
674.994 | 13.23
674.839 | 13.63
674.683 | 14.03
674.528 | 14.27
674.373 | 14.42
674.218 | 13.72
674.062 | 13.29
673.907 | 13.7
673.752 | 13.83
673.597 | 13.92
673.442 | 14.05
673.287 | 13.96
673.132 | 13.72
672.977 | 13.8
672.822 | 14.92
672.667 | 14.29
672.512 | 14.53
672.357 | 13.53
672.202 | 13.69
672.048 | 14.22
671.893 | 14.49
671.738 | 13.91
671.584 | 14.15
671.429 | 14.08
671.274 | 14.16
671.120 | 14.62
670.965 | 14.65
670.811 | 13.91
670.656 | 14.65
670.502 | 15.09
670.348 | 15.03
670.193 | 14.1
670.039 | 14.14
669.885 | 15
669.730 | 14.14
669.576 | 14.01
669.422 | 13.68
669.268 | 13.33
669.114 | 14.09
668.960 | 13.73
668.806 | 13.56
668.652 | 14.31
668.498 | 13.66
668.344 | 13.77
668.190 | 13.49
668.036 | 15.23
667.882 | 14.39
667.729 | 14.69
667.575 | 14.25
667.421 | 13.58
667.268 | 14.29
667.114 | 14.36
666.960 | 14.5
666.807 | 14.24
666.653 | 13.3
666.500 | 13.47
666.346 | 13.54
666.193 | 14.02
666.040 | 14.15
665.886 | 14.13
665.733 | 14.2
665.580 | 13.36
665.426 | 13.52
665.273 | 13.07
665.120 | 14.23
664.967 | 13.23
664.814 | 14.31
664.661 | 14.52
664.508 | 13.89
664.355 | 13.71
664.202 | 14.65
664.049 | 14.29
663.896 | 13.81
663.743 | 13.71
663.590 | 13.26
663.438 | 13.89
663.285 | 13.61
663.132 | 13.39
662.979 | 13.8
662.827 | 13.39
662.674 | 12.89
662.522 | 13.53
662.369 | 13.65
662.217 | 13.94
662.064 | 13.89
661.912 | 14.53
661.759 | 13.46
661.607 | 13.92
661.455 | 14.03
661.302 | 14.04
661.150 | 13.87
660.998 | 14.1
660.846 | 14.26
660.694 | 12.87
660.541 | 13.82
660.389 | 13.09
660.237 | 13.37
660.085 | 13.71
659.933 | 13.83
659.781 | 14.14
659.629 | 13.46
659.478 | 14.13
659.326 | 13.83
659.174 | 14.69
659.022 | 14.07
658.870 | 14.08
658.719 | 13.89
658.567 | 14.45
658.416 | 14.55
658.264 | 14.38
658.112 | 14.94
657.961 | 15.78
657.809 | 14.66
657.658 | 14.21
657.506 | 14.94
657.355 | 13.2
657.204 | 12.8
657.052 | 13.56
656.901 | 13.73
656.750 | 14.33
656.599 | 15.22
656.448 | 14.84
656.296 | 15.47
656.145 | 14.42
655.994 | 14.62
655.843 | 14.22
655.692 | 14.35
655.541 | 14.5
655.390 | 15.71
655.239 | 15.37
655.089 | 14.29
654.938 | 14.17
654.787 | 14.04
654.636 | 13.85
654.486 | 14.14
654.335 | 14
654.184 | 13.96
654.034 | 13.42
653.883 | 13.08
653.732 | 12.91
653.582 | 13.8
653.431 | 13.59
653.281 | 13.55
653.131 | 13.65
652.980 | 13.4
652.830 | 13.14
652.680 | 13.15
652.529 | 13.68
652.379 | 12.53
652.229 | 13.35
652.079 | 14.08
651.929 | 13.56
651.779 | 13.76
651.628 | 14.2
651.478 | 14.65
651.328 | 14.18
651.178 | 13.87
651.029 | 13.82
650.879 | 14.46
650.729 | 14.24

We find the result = 0.05 nm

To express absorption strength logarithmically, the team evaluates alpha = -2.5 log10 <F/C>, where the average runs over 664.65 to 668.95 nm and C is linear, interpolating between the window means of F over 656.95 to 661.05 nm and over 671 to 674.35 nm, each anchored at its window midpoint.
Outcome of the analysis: 0.005 mag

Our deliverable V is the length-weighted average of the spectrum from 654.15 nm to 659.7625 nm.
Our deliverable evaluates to 14.3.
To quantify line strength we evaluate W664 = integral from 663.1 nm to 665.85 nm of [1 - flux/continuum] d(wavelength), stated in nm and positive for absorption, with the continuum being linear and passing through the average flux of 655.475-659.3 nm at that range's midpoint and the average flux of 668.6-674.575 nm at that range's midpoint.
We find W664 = 0.08 nm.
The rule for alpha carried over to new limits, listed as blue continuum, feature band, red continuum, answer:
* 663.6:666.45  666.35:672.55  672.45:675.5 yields -0.02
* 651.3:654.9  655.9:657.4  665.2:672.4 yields -0.04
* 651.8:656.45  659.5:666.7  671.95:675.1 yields 0.01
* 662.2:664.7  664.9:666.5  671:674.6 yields 0.01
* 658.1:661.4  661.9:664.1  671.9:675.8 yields 0.02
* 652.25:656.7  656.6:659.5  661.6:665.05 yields -0.02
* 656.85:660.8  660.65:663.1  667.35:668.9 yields 0.02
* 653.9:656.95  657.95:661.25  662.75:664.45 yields 0.00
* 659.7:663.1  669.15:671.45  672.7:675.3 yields -0.03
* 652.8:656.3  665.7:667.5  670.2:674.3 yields 0.01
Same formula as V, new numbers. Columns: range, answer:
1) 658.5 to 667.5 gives 13.8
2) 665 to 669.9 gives 14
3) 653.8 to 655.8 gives 14.2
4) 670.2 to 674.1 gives 14.2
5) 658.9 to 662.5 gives 13.9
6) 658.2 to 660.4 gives 14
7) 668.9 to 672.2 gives 14.2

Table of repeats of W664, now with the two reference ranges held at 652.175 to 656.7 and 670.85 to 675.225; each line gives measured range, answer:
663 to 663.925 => 0.03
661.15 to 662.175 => 0.00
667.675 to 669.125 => -0.01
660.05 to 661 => 0.03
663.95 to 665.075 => 0.00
